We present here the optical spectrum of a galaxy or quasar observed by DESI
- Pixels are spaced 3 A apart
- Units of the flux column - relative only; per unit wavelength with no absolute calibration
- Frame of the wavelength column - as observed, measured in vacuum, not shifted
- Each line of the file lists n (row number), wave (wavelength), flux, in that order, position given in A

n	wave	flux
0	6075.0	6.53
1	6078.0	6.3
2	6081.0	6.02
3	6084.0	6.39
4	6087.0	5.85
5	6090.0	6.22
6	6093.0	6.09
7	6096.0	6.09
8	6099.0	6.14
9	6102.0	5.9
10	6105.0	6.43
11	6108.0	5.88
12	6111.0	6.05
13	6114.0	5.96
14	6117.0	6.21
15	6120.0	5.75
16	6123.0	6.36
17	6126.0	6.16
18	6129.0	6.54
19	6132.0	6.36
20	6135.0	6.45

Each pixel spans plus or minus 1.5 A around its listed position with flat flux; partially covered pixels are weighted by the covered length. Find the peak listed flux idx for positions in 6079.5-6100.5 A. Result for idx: 6.39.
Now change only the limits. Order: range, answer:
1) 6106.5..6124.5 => 6.36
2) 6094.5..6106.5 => 6.43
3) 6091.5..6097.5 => 6.09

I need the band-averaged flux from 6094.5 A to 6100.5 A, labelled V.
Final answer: 6.11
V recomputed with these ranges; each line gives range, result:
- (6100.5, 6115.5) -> 6.04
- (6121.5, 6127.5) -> 6.26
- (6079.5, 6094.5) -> 6.11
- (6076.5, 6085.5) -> 6.24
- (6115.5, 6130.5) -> 6.2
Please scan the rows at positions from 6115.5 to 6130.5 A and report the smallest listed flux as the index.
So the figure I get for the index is 5.75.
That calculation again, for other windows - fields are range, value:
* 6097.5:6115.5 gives 5.88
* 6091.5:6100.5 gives 6.09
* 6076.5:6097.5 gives 5.85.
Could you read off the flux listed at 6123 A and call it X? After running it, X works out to 6.36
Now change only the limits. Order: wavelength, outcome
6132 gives 6.36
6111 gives 6.05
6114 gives 5.96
